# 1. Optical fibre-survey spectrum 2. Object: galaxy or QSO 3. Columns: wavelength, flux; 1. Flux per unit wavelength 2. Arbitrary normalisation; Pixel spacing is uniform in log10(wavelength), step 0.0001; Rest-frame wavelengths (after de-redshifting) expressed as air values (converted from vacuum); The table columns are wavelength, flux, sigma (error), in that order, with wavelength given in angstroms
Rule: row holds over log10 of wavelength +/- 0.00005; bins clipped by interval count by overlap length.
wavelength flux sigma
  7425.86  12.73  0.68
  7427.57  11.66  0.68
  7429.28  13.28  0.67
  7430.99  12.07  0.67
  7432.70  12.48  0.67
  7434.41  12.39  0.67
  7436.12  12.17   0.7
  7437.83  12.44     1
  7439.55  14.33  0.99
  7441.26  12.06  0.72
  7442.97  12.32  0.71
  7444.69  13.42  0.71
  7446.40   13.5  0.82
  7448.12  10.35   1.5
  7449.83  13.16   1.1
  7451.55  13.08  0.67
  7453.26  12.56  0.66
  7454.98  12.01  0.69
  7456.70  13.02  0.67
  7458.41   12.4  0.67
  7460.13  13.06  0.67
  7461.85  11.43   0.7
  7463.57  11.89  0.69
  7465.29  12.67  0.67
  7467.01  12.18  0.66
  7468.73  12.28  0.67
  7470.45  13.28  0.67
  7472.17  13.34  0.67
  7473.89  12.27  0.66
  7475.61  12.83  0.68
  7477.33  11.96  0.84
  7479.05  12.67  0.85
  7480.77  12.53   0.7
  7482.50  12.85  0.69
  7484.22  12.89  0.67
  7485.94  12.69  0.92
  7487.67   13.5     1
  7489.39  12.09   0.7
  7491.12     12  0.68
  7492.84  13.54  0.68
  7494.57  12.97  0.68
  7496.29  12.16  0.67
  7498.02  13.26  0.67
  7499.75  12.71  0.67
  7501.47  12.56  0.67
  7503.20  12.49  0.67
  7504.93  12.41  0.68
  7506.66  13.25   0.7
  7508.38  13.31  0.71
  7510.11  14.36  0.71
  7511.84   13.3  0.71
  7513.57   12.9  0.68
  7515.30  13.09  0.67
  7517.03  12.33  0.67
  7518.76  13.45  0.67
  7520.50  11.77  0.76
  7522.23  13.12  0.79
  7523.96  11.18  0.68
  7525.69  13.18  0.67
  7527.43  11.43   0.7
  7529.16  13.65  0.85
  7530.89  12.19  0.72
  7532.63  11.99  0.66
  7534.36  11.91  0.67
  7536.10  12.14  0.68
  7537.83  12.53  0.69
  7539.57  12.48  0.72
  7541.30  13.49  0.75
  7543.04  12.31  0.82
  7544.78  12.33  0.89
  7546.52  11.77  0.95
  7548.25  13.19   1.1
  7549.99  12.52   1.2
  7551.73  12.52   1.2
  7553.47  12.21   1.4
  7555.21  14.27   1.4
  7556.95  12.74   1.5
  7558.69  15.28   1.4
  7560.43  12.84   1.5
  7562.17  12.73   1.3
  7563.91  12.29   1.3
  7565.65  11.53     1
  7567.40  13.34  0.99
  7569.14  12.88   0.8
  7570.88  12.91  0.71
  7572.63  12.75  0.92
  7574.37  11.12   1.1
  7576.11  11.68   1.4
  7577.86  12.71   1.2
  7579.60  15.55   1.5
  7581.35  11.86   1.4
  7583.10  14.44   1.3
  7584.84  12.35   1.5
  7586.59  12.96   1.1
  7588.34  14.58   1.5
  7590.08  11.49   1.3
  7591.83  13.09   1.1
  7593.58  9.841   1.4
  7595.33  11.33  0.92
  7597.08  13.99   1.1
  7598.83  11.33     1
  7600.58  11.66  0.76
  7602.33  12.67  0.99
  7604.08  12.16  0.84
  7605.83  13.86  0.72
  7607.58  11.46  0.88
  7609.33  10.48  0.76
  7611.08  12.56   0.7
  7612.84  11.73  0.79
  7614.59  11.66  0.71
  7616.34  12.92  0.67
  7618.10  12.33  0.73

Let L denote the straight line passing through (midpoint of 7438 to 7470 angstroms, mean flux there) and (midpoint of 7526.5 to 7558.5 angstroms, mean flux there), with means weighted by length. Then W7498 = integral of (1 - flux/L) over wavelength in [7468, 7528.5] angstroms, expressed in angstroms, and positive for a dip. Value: -0.8 angstroms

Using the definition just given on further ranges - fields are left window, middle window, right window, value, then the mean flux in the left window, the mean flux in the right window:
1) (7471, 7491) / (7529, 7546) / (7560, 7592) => 0.4 angstroms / 12.7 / 12.8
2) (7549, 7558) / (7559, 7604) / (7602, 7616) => -0.3 angstroms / 12.9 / 12.1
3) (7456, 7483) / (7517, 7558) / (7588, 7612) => -0.7 angstroms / 12.5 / 12.1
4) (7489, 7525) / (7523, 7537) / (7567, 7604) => 0.6 angstroms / 12.8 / 12.6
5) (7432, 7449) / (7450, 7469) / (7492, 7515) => 0.4 angstroms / 12.6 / 13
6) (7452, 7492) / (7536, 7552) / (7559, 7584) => 0.2 angstroms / 12.5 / 12.8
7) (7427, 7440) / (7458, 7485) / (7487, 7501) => 0.3 angstroms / 12.6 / 12.8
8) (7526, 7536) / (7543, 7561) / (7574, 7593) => -0.6 angstroms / 12.3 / 12.9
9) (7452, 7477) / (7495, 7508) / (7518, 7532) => -0.2 angstroms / 12.5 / 12.5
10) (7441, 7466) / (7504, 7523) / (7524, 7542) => -0.9 angstroms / 12.5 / 12.4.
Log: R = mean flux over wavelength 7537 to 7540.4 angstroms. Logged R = 12.5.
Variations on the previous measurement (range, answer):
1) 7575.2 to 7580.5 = 13.3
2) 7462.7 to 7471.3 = 12.5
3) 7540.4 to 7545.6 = 12.7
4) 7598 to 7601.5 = 11.5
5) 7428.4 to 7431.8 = 12.7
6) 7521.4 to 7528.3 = 12.2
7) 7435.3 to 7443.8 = 12.7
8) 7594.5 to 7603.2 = 12.2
